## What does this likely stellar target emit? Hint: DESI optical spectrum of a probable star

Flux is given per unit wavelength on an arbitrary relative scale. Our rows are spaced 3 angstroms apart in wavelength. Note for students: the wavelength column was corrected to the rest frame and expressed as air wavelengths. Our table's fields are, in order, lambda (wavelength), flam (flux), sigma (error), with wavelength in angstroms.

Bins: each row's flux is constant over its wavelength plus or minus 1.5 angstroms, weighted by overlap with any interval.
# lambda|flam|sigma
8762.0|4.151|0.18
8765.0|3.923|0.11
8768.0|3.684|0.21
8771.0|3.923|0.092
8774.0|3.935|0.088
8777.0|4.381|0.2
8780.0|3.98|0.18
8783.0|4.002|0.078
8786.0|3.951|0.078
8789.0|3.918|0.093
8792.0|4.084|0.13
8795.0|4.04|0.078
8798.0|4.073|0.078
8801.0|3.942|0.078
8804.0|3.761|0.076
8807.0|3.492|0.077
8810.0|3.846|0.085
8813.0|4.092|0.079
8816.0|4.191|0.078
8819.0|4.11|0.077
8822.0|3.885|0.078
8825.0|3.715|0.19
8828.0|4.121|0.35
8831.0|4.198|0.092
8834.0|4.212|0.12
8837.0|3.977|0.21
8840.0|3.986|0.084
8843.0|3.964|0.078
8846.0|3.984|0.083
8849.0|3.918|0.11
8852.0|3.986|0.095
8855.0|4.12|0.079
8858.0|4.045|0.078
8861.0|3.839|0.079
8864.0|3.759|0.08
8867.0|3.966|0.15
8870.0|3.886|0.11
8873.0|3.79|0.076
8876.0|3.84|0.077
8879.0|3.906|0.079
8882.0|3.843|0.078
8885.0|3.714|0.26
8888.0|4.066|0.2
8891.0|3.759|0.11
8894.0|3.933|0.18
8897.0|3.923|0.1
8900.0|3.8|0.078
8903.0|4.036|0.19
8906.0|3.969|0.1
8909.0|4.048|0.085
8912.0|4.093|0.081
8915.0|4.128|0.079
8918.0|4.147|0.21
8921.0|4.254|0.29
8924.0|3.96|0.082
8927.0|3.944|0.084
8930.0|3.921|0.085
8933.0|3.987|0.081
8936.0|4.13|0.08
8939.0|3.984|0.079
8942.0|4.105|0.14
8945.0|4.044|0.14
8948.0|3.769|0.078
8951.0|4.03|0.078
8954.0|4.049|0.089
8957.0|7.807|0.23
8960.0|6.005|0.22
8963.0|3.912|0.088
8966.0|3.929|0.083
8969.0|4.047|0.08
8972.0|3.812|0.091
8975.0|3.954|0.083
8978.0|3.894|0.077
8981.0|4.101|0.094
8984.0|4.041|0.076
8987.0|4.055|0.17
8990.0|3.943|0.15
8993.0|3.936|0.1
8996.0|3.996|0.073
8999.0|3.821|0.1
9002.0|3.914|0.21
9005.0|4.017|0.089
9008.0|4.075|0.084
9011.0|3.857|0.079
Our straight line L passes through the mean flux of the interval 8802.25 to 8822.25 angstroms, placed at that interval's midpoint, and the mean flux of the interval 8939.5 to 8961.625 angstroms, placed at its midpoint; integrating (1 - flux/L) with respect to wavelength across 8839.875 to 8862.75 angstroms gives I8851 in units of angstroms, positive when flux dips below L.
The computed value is 1.00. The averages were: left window 3.91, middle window 3.98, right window 4.79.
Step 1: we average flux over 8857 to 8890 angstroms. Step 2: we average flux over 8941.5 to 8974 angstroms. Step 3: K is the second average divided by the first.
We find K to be 1.2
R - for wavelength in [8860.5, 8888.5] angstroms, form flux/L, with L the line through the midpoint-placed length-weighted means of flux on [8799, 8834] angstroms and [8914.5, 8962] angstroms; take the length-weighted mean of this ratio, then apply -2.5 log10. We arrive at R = 0.084 mag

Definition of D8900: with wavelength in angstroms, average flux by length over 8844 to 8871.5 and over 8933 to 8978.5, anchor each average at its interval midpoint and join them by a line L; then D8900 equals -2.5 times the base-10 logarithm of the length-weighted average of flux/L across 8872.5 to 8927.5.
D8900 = 0.04 mag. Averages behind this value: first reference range 3.95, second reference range 4.36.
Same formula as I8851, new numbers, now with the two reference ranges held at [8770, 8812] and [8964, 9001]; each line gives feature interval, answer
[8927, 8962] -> -4.8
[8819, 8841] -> -0.4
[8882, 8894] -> 0.3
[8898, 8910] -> 0.0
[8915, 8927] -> -0.4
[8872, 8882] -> 0.3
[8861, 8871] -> 0.2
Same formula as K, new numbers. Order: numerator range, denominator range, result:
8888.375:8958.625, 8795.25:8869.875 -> 1.05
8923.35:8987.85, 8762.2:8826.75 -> 1.08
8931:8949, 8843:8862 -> 1.01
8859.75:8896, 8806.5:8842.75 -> 0.97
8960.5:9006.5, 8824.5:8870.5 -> 1.00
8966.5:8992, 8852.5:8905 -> 1.02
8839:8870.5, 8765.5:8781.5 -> 0.99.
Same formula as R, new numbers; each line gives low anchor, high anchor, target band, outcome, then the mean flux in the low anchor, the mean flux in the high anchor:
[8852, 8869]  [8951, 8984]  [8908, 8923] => 0.03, 3.95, 4.5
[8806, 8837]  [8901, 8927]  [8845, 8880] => 0.03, 3.99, 4.07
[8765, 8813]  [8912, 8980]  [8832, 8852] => 0.01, 3.94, 4.26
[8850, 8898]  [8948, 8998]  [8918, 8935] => 0.03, 3.9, 4.32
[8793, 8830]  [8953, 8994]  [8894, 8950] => 0.06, 3.94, 4.4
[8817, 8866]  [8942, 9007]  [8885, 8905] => 0.05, 3.99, 4.24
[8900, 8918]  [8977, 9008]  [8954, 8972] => -0.23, 4.04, 3.98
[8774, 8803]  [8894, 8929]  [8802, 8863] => 0.02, 4.03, 4.02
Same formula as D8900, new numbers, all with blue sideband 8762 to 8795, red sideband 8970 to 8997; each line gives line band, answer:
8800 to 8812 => 0.06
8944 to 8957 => -0.11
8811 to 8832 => -0.01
